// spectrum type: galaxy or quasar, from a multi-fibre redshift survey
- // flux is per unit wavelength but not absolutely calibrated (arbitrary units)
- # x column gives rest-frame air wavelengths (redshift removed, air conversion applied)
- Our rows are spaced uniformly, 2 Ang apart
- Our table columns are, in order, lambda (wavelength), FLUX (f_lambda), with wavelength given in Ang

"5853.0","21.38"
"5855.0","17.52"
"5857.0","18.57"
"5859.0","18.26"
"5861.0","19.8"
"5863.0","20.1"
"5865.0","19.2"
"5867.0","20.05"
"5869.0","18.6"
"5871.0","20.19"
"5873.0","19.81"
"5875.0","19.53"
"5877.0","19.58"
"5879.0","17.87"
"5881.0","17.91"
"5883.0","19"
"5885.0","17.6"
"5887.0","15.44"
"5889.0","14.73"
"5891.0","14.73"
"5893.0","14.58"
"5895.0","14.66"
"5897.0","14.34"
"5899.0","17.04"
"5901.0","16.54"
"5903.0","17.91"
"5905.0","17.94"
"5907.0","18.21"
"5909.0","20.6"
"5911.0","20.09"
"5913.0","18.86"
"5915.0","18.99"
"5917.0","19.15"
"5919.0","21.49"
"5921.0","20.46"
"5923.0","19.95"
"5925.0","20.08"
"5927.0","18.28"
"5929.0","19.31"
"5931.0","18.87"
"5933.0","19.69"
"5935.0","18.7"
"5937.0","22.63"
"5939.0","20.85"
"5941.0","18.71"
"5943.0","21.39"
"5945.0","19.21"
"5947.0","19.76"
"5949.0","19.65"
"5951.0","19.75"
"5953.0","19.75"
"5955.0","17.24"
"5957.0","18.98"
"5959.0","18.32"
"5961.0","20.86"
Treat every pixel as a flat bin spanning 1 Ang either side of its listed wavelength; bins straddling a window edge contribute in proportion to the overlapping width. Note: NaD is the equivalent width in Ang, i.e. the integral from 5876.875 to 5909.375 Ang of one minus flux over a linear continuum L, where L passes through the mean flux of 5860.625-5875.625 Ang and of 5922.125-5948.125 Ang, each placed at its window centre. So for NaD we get 4.7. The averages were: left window 19.7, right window 19.8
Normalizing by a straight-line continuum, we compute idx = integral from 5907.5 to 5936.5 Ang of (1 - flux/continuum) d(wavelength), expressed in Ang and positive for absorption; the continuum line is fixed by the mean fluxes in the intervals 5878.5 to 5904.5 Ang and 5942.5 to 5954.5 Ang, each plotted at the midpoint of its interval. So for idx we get -2.39 Ang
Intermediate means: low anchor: 16.3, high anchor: 19.7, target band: 19.6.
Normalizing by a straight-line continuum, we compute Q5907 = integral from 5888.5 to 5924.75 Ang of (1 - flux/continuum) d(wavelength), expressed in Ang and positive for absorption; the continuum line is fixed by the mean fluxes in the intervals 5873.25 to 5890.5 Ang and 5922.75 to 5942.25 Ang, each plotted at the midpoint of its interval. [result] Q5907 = 1.6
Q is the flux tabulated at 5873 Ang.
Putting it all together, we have 19.81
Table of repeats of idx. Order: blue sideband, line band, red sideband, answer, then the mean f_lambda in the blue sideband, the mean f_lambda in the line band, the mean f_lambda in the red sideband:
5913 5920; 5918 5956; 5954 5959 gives -1.7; 19.7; 19.8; 18.2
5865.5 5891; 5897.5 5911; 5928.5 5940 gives 0.7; 18.2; 18.1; 20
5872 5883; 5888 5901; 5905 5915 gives 2.7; 18.9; 15.1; 19.2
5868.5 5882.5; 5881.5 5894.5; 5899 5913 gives 1.9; 19.1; 16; 18.5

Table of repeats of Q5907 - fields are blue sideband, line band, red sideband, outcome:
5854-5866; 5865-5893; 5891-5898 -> -2.45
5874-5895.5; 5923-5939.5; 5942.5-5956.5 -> -0.91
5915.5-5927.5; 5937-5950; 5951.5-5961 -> -0.59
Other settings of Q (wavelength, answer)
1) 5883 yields 19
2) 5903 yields 17.91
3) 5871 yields 20.19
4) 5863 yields 20.1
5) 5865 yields 19.2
